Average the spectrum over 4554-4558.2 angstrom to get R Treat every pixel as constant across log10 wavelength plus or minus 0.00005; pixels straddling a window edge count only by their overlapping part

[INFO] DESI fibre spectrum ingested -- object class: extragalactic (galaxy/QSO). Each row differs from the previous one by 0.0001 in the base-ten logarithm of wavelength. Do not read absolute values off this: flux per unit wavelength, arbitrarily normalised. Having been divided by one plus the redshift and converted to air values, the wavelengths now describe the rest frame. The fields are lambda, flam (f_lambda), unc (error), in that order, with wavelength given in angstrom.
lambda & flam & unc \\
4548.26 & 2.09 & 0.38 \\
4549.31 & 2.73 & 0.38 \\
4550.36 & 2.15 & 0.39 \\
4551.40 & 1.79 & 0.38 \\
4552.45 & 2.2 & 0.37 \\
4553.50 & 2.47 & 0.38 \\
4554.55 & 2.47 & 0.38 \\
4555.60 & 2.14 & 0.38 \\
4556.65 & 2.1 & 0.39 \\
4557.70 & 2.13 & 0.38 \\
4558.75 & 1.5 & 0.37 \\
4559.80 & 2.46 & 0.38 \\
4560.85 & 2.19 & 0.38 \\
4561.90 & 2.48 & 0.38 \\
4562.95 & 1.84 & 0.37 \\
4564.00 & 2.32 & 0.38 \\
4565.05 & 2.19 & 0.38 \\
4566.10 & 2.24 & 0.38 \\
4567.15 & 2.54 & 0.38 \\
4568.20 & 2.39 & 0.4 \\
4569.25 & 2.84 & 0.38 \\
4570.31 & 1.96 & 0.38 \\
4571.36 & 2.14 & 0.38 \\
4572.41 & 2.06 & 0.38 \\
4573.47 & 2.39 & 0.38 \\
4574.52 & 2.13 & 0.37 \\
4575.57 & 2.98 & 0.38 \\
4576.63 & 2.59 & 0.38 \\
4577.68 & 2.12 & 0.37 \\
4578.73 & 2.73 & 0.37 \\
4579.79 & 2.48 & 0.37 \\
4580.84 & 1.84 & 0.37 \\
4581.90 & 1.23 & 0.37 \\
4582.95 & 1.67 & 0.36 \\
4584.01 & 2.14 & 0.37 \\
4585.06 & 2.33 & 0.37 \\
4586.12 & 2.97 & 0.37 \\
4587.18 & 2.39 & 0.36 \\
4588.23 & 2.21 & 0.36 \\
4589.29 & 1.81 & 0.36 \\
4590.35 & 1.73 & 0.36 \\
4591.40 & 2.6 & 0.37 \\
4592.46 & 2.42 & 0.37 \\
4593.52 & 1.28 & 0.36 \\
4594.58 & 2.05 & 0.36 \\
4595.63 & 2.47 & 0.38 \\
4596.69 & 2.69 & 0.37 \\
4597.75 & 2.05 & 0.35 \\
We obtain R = 2.21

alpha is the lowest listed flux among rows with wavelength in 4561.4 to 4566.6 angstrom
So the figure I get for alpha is 1.84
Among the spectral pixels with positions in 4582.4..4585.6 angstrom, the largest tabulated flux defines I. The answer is 2.33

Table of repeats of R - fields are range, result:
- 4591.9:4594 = 1.87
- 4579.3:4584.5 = 1.87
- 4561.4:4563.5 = 2.16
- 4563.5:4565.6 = 2.26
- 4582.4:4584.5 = 1.89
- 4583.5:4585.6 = 2.24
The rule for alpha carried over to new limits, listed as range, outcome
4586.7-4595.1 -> 1.28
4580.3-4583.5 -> 1.23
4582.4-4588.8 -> 1.67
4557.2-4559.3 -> 1.5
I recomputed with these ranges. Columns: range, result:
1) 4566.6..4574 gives 2.84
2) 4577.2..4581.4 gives 2.73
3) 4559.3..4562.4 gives 2.48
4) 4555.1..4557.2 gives 2.14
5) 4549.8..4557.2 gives 2.47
